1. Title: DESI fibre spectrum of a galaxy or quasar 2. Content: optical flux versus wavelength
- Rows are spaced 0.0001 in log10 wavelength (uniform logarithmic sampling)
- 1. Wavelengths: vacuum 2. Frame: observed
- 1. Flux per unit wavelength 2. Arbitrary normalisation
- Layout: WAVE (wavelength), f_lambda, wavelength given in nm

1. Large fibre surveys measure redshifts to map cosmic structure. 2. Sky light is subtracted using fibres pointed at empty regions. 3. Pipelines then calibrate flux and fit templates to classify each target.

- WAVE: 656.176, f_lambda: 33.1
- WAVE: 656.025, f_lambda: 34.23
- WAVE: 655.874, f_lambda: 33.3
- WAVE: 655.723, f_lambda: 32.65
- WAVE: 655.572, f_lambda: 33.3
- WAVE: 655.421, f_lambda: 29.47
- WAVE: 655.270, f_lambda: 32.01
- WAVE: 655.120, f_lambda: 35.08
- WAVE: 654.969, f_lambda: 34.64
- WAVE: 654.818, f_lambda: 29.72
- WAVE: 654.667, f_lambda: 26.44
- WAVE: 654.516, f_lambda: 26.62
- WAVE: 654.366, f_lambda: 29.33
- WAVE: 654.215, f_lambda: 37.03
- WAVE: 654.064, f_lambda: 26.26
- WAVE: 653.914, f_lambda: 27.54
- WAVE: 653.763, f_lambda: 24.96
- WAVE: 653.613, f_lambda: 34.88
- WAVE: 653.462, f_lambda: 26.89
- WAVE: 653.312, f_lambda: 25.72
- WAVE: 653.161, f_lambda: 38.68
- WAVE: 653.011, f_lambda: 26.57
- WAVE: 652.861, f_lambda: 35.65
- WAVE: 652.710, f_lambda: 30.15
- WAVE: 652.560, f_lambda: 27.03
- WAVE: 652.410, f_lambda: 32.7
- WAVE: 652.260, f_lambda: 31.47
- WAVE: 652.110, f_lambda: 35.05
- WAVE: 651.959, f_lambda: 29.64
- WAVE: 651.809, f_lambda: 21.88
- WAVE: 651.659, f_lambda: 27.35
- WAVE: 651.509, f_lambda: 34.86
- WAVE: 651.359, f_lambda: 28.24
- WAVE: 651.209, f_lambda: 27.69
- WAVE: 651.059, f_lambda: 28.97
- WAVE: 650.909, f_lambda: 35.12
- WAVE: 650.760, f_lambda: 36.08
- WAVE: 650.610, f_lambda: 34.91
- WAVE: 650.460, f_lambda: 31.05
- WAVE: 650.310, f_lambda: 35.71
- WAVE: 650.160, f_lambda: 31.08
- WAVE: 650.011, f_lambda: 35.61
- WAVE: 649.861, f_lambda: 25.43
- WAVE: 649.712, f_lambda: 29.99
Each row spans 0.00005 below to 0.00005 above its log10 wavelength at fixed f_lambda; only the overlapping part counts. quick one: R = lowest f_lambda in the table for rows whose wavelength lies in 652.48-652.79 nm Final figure 27.03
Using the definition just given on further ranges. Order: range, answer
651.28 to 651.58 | 28.24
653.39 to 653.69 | 26.89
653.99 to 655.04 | 26.26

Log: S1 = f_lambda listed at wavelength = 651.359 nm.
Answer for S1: 28.24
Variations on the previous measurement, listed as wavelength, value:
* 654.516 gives 26.62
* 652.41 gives 32.7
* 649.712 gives 29.99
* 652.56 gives 27.03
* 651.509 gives 34.86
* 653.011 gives 26.57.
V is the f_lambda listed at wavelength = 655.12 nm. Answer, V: 35.08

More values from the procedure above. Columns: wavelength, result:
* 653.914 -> 27.54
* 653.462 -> 26.89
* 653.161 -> 38.68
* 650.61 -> 34.91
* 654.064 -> 26.26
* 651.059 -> 28.97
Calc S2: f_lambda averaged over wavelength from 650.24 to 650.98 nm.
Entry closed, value 34.6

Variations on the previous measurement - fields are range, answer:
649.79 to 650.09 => 30.6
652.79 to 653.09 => 31.2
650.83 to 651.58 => 31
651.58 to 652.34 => 29.1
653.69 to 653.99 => 26.3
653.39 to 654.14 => 28.1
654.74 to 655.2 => 33.1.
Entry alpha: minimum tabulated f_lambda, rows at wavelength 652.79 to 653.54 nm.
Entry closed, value 25.72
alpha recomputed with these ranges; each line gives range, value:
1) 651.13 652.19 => 21.88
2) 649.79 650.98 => 25.43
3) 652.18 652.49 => 31.47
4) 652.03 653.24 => 26.57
